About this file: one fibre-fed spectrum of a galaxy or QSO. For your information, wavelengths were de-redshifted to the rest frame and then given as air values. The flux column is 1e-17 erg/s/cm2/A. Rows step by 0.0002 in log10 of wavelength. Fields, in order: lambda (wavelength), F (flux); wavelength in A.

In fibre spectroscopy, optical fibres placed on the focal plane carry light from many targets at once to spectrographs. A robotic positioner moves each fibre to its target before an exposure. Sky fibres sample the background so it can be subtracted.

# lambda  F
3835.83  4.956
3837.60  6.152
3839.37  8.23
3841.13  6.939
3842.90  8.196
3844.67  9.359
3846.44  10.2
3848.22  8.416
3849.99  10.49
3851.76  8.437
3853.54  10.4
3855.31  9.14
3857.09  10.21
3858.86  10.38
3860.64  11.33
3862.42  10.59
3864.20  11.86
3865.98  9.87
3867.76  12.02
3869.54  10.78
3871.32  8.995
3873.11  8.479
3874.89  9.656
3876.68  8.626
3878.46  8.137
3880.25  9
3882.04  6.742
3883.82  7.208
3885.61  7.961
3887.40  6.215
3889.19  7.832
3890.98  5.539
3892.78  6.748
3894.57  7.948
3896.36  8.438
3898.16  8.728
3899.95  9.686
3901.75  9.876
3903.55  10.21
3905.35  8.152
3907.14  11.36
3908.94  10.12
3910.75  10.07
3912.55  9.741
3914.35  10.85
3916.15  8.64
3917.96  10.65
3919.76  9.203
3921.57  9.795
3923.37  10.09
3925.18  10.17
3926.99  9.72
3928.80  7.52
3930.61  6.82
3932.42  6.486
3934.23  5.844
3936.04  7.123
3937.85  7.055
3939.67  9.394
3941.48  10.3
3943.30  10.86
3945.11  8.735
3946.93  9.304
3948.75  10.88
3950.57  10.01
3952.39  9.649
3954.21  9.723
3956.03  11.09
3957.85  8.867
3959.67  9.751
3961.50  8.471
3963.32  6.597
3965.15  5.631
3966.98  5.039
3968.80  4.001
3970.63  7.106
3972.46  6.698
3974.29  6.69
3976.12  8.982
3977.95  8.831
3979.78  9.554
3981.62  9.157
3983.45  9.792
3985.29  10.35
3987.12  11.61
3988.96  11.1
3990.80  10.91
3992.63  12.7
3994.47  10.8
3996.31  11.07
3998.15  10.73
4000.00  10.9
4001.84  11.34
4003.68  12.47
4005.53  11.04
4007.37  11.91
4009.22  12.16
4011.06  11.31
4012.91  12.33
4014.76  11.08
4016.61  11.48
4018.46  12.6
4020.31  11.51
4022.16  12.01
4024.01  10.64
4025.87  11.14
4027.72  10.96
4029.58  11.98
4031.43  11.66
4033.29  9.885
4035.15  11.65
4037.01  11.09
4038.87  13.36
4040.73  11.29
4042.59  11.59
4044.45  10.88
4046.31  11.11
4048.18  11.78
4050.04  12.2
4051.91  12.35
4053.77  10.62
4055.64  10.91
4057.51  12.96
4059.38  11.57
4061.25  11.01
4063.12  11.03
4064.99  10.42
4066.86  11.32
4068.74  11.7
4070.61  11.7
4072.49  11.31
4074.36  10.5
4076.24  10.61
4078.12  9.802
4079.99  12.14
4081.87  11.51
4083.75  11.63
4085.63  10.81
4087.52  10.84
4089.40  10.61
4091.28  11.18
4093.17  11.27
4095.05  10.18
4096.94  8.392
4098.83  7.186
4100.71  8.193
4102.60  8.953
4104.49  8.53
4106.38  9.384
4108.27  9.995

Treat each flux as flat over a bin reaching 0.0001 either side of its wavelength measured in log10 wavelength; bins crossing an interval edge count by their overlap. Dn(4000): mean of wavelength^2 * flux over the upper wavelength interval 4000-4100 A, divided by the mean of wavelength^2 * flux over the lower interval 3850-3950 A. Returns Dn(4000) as 1.33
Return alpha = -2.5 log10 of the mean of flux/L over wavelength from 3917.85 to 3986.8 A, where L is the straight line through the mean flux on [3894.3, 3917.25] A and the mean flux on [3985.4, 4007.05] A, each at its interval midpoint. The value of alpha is 0.21 mag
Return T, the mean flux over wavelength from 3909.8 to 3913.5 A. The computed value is 9.91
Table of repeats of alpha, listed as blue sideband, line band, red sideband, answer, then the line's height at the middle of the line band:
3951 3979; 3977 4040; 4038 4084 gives -0.186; 9.46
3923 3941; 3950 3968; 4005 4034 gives 0.077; 9.09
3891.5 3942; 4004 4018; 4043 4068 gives -0.105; 10.6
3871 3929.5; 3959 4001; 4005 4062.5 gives 0.171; 10.5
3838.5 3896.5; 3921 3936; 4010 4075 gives 0.193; 9.81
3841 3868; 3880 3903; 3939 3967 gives 0.220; 9.61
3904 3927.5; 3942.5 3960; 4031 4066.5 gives 0.045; 10.3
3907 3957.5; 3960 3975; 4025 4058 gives 0.483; 10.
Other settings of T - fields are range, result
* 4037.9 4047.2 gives 11.7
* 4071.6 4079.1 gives 10.6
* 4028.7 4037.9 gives 11.2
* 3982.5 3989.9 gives 10.7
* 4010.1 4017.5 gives 11.6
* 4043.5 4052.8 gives 11.7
